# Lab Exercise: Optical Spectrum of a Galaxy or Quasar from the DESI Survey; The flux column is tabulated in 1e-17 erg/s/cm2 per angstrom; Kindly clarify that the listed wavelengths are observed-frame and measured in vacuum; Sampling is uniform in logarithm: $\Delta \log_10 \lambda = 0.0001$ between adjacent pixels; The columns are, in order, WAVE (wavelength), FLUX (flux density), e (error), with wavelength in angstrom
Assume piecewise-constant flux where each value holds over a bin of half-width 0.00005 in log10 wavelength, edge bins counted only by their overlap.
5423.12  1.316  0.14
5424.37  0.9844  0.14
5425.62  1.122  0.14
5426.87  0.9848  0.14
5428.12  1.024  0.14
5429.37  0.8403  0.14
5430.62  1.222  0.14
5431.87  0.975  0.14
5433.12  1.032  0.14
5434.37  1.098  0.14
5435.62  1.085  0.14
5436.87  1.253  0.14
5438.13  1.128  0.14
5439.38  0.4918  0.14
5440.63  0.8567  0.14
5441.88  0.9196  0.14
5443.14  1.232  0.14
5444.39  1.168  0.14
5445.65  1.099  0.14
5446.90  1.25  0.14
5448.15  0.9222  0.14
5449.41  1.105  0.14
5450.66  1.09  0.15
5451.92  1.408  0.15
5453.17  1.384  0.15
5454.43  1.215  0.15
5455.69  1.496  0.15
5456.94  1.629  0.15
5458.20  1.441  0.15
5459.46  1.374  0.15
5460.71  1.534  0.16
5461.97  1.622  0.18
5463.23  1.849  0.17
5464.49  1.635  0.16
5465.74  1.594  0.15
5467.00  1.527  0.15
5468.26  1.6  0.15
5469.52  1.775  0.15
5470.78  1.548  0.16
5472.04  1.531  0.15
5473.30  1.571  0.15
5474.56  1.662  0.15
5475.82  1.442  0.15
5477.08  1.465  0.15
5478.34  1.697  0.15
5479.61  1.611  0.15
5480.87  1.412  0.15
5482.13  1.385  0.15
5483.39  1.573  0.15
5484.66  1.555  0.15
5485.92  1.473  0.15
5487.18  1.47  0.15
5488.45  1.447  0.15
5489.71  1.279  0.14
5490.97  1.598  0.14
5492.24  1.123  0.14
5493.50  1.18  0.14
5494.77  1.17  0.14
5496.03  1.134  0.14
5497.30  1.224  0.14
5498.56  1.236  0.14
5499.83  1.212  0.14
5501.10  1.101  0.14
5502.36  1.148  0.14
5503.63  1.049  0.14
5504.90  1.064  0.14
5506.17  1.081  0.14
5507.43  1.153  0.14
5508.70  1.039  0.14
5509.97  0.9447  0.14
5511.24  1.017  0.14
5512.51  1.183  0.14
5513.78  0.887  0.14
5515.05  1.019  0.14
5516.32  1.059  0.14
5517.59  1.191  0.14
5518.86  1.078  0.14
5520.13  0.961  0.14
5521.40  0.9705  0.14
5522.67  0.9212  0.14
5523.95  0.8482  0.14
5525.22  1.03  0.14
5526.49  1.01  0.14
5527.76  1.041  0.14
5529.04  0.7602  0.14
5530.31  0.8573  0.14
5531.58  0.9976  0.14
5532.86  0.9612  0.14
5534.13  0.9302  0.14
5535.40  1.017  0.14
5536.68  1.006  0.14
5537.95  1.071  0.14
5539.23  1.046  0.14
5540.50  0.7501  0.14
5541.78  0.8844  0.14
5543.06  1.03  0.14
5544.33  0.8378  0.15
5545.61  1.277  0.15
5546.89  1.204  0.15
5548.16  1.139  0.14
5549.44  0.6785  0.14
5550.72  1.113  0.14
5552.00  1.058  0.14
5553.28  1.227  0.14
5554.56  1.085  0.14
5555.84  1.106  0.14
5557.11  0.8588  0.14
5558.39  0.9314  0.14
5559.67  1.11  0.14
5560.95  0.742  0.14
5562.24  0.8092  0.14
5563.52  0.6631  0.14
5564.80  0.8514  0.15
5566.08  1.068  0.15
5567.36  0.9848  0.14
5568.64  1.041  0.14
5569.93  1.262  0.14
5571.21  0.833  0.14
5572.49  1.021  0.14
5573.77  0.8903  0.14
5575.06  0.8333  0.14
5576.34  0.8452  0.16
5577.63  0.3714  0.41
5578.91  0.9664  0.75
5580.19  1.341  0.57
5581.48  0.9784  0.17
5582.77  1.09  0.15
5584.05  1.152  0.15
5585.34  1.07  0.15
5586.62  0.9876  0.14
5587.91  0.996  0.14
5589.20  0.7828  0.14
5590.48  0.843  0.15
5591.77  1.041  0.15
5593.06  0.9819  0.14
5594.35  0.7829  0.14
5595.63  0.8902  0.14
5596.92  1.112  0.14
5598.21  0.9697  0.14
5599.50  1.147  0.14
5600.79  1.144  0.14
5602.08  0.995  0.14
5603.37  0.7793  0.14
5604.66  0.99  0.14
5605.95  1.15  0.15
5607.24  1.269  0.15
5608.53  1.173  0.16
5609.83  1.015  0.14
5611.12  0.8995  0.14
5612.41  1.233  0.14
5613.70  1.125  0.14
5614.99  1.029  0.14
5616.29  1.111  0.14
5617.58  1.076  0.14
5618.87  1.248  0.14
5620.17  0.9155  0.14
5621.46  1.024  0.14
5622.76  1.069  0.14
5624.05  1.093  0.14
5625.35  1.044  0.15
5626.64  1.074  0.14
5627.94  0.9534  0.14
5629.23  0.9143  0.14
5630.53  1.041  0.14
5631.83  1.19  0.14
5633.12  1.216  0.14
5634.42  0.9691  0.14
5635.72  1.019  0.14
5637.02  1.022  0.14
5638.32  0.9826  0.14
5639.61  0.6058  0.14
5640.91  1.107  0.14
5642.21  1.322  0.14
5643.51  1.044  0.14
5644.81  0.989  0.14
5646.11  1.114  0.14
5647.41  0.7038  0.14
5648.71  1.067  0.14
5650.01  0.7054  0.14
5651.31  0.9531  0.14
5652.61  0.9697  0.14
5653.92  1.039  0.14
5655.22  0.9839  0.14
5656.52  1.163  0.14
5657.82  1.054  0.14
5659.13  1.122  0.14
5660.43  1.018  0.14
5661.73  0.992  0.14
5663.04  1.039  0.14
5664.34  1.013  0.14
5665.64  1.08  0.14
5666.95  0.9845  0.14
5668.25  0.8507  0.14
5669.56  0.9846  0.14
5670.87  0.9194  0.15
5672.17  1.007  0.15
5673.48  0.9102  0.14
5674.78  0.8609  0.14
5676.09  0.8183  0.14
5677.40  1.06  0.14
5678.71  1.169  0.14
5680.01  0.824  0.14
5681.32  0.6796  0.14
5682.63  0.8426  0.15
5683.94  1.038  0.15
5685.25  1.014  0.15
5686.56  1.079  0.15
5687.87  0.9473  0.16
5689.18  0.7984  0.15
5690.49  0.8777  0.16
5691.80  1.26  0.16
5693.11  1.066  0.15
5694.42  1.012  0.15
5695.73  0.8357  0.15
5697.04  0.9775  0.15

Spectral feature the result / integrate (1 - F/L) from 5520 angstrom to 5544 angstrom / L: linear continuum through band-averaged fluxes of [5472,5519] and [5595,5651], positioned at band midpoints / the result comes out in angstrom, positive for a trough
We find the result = 5.1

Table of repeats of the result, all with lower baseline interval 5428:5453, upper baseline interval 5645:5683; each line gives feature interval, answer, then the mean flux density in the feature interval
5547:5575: 1.0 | 0.976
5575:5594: 0.9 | 0.953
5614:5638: -1.8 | 1.06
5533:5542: 0.5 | 0.962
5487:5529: -2.9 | 1.11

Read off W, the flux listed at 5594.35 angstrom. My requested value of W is 0.7829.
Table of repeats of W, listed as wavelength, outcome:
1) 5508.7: 1.039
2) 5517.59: 1.191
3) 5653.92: 1.039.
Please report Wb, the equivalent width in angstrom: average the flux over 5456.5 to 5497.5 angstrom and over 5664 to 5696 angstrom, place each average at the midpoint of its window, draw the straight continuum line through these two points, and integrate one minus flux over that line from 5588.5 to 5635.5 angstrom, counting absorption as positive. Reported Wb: 4.1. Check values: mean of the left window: 1.49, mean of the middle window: 1.04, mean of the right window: 0.958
